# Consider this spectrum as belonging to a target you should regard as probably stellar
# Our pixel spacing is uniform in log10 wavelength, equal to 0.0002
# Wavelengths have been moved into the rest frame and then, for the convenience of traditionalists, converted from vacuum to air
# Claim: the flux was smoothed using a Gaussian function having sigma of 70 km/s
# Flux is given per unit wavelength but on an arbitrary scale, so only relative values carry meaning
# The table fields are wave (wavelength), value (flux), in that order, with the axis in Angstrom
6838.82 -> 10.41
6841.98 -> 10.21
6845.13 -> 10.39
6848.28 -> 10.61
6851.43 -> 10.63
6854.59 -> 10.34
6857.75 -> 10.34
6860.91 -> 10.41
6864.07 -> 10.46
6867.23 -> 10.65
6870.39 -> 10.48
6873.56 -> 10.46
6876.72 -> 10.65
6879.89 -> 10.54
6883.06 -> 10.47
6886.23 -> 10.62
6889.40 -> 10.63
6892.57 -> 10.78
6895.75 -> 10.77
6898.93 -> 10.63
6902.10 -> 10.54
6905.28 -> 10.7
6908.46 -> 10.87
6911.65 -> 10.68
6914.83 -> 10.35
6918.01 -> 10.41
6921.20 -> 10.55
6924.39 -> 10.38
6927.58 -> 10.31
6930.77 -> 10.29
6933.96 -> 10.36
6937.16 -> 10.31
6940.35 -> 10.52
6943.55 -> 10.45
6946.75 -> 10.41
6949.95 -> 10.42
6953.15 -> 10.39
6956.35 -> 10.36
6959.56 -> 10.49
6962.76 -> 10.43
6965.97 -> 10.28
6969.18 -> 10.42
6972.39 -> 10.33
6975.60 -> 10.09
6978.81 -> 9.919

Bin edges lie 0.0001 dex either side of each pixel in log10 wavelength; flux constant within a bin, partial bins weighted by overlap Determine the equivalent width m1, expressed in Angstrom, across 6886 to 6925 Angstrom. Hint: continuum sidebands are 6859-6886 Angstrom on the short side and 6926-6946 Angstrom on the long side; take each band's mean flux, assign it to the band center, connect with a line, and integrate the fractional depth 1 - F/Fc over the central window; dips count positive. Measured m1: -0.6 Angstrom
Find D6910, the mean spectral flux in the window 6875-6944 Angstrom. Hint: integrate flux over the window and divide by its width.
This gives 10.5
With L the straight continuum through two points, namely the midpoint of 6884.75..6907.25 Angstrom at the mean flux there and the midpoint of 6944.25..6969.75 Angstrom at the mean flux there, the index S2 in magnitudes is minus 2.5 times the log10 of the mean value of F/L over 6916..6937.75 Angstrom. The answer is 0.02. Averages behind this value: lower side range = 10.7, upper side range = 10.4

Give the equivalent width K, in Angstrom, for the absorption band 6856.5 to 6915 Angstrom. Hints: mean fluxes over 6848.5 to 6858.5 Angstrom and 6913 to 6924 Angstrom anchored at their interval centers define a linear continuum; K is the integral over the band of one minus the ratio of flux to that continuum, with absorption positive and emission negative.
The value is -0.8 Angstrom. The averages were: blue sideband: 10.5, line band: 10.6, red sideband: 10.4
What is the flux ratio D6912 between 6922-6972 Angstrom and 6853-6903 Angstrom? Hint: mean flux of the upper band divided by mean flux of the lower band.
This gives 1.0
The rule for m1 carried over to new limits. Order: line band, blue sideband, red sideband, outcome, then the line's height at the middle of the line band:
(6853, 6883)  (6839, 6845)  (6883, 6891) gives -0.04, 10.5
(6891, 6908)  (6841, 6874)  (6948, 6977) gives -0.45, 10.4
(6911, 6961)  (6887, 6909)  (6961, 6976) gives 0.41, 10.5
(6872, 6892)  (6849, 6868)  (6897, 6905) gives -0.04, 10.6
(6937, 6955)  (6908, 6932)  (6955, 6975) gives -0.03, 10.4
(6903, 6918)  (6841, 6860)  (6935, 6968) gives -0.30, 10.4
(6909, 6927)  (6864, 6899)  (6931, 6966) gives 0.01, 10.5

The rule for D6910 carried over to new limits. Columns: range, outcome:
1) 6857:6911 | 10.6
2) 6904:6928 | 10.5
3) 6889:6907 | 10.7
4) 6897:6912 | 10.7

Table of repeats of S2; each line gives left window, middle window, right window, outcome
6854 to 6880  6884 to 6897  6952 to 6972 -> -0.02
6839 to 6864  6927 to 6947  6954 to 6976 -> 0.00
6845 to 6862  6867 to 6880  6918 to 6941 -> -0.01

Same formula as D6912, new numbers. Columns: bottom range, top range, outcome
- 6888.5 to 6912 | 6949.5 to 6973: 0.97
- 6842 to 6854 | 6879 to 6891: 1.01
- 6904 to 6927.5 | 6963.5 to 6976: 0.98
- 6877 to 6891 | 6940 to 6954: 0.99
